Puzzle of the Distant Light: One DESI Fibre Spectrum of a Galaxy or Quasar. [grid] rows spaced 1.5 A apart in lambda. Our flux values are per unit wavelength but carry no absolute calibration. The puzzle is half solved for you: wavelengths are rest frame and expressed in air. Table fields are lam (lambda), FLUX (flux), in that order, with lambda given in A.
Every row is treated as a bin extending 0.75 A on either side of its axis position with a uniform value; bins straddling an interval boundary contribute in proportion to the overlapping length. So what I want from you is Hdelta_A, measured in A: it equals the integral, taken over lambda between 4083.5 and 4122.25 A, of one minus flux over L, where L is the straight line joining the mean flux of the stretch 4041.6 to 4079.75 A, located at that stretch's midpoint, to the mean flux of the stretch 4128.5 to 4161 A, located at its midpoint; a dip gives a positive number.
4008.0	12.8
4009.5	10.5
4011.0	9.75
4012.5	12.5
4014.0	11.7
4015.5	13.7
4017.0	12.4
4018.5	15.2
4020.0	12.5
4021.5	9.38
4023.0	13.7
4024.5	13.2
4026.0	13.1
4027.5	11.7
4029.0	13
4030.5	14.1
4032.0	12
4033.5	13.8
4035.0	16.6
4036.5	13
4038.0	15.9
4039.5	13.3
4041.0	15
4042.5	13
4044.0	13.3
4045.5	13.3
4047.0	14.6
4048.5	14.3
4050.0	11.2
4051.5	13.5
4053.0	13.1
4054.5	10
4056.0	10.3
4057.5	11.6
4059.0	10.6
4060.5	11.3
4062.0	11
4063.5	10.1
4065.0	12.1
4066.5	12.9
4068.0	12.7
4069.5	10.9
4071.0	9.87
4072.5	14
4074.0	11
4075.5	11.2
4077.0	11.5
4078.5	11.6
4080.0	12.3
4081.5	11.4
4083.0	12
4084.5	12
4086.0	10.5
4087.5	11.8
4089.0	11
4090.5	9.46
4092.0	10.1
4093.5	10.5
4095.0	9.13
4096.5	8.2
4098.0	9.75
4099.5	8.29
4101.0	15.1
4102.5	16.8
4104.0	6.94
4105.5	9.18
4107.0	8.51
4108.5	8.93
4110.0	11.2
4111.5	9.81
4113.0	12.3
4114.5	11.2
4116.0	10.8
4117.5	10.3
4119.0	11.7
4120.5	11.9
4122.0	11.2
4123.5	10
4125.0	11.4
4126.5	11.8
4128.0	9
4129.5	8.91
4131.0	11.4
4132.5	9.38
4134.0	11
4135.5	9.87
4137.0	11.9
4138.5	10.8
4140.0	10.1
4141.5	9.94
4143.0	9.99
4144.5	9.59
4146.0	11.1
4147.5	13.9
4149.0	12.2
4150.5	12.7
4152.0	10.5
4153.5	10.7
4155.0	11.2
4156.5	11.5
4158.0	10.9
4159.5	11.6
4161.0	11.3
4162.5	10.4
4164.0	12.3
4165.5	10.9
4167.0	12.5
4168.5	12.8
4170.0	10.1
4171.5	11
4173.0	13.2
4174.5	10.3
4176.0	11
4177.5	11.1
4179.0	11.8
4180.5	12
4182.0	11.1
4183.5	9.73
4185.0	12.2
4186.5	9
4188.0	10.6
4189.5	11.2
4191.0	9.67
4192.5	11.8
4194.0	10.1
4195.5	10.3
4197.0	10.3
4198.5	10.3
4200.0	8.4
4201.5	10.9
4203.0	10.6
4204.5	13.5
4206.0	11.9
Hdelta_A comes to 2.7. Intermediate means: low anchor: 12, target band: 10.6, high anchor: 10.9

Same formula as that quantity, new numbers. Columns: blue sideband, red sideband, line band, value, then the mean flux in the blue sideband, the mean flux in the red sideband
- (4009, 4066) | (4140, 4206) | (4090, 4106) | 2.12 A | 12.6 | 11.1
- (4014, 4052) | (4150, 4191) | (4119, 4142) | 2.37 A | 13.4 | 11.2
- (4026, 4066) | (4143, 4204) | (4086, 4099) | 2.31 A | 12.8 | 11.1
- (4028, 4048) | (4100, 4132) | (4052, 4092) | 3.72 A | 13.9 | 10.8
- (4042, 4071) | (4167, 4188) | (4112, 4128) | 0.64 A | 12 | 11.2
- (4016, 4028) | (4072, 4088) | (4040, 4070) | -0.28 A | 12.7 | 11.7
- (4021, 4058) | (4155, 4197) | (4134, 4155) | 0.97 A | 13.1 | 11.1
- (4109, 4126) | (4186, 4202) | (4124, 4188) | -2.43 A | 11.1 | 10.2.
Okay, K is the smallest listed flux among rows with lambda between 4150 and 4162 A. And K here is 10.5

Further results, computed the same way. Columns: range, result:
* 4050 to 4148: 6.94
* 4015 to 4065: 9.38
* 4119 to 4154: 8.91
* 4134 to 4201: 8.4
